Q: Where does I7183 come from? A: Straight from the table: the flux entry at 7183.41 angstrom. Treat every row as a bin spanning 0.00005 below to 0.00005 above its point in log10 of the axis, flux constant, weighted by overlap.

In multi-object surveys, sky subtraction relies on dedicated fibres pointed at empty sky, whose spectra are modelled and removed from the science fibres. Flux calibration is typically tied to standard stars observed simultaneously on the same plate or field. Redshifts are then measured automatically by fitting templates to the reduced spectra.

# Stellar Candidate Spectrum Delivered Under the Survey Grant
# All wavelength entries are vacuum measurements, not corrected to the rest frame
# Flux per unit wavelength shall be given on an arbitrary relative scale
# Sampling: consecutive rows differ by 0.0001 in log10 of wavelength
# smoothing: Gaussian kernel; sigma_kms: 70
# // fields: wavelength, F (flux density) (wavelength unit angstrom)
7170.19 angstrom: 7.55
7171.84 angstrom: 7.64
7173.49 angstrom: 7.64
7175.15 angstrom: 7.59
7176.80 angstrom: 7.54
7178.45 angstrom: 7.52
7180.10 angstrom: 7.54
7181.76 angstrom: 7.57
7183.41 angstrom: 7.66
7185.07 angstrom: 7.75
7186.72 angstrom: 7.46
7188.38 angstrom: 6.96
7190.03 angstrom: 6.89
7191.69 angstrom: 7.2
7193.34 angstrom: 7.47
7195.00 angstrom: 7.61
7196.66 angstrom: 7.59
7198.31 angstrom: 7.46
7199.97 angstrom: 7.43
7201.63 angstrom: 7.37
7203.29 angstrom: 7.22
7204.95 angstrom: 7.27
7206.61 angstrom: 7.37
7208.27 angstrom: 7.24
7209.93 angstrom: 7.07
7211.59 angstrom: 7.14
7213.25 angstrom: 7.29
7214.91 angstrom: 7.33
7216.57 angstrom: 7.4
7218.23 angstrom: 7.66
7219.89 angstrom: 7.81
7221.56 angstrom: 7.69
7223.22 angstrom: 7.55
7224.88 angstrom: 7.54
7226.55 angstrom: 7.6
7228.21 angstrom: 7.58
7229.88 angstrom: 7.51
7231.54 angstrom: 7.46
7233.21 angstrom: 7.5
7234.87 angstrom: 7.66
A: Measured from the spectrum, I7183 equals 7.66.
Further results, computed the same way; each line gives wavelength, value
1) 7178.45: 7.52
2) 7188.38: 6.96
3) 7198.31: 7.46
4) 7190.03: 6.89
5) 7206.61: 7.37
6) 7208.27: 7.24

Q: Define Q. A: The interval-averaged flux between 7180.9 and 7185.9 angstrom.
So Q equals 7.65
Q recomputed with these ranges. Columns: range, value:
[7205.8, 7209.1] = 7.3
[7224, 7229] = 7.58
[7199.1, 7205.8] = 7.31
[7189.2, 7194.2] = 7.19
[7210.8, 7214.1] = 7.22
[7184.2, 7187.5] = 7.61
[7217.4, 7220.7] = 7.74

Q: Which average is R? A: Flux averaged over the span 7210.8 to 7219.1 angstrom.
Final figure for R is 7.37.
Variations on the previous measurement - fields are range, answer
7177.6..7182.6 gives 7.55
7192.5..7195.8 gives 7.54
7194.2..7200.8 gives 7.52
